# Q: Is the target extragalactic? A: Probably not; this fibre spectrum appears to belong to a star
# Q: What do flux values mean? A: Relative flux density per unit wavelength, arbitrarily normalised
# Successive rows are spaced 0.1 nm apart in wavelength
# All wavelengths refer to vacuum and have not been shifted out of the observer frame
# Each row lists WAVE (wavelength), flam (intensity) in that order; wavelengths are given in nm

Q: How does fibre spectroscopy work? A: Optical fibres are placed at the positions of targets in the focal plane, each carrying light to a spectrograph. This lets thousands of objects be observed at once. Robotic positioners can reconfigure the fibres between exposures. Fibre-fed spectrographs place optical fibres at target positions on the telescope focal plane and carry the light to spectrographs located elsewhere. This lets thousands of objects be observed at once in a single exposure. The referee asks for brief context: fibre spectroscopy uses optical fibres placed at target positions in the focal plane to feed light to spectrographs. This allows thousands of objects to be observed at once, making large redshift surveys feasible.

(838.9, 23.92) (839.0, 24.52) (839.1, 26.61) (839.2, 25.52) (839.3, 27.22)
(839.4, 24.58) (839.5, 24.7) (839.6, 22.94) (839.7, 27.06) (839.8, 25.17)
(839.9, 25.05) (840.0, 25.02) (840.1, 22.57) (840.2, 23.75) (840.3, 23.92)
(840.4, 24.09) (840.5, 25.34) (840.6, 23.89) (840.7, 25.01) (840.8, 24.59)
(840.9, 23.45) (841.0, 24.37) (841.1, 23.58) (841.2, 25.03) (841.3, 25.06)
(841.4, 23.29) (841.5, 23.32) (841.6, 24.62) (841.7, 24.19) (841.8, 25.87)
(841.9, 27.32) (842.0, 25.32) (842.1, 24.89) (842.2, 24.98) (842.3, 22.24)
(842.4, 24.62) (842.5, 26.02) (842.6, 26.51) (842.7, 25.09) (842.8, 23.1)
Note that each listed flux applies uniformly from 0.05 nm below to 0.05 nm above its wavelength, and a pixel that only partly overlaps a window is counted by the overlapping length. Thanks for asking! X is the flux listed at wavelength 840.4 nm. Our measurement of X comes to 24.09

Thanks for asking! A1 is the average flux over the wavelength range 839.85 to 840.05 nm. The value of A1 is 25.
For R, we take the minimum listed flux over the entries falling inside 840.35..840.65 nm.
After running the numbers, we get 23.89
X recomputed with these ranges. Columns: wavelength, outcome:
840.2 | 23.75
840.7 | 25.01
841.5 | 23.32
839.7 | 27.06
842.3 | 22.24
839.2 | 25.52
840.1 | 22.57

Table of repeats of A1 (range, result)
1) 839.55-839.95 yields 25.1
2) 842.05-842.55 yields 24.6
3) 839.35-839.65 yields 24.1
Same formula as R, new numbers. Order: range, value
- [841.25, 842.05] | 23.29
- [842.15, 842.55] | 22.24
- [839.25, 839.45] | 24.58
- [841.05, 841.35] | 23.58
